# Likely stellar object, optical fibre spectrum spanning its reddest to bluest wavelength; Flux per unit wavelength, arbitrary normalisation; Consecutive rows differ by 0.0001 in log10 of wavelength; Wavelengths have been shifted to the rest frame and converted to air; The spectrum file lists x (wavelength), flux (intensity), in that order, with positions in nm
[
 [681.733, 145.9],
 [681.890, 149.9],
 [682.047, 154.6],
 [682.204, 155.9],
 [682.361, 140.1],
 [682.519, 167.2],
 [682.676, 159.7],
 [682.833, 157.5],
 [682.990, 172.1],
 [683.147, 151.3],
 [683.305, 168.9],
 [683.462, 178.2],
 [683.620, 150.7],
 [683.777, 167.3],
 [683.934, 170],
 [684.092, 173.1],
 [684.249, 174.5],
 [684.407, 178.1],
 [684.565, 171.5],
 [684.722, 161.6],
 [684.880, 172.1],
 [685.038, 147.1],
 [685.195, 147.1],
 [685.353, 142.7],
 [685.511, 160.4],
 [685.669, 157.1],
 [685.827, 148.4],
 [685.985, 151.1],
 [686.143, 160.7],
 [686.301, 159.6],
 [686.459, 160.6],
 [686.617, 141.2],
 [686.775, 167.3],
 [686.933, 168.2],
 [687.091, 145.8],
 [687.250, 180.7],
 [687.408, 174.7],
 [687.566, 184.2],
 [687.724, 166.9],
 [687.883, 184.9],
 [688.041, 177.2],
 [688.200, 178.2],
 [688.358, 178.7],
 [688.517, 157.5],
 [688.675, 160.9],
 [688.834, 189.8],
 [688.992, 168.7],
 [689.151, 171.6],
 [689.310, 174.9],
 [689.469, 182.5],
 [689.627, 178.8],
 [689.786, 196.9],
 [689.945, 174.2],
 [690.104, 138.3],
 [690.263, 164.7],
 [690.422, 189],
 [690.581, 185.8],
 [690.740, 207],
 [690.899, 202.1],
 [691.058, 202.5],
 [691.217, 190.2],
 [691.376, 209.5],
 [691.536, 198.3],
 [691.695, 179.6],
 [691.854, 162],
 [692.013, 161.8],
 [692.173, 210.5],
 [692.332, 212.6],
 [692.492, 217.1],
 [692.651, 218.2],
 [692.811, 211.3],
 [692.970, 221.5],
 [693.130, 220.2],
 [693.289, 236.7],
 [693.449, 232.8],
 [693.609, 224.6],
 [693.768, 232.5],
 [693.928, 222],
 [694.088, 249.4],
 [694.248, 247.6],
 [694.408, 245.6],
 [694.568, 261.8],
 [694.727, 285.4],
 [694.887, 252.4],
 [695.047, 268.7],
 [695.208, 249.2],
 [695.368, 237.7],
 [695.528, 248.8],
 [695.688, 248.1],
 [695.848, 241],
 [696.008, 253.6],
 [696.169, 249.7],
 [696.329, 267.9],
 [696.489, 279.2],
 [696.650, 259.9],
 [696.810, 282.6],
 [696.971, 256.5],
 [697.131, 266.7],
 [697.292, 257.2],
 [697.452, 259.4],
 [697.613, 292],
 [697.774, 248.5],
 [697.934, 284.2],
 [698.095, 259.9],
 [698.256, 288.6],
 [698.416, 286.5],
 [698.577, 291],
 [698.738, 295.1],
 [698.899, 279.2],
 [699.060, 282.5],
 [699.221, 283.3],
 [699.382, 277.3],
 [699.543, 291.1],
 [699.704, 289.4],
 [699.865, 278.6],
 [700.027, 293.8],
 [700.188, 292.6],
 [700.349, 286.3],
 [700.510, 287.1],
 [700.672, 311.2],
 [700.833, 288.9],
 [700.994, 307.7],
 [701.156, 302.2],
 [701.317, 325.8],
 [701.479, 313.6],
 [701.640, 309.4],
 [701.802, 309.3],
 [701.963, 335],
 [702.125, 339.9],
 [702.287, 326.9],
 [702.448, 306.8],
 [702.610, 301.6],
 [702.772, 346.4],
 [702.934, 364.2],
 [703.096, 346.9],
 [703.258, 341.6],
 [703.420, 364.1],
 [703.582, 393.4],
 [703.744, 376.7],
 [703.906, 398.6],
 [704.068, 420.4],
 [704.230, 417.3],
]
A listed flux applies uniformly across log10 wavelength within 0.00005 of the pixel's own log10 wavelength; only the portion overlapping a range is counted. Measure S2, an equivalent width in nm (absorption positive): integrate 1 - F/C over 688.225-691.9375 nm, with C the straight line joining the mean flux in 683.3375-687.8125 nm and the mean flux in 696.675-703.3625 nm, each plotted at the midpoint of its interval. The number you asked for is 0.432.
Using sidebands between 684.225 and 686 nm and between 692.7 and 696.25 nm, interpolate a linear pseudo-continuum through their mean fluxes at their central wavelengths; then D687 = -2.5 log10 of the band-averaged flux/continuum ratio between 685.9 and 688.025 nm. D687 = 0.07 mag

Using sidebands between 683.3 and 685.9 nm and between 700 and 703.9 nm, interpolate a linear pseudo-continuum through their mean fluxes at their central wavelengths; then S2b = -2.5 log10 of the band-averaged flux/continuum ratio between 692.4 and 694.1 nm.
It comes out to 0.09 mag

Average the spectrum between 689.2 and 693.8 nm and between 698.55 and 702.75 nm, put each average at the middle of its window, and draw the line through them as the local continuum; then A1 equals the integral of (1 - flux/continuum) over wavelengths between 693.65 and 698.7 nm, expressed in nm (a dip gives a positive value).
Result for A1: -0.21 nm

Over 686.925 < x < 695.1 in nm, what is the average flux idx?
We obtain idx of 199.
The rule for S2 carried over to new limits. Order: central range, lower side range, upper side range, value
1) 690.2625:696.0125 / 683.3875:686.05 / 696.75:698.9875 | 0.312 nm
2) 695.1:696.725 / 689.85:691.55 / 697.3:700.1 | -0.038 nm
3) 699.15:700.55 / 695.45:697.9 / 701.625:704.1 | 0.088 nm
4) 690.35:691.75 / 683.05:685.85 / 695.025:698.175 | 0.125 nm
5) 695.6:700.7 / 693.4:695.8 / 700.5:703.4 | 0.144 nm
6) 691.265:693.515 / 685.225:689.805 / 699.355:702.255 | 0.116 nm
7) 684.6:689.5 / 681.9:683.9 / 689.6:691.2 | 0.240 nm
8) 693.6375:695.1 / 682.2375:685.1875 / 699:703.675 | 0.025 nm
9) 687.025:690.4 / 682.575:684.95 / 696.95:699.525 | 0.512 nm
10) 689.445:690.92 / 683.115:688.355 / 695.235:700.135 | 0.167 nm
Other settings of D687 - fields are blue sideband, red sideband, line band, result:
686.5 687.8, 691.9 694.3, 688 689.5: 0.04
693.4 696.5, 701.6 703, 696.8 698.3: 0.03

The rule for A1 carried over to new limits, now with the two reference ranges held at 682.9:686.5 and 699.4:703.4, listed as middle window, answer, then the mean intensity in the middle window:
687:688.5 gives 0.12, 174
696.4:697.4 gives 0.02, 267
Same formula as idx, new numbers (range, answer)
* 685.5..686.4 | 156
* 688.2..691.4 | 181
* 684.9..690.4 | 166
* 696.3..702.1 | 287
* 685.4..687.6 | 161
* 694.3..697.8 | 260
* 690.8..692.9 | 198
